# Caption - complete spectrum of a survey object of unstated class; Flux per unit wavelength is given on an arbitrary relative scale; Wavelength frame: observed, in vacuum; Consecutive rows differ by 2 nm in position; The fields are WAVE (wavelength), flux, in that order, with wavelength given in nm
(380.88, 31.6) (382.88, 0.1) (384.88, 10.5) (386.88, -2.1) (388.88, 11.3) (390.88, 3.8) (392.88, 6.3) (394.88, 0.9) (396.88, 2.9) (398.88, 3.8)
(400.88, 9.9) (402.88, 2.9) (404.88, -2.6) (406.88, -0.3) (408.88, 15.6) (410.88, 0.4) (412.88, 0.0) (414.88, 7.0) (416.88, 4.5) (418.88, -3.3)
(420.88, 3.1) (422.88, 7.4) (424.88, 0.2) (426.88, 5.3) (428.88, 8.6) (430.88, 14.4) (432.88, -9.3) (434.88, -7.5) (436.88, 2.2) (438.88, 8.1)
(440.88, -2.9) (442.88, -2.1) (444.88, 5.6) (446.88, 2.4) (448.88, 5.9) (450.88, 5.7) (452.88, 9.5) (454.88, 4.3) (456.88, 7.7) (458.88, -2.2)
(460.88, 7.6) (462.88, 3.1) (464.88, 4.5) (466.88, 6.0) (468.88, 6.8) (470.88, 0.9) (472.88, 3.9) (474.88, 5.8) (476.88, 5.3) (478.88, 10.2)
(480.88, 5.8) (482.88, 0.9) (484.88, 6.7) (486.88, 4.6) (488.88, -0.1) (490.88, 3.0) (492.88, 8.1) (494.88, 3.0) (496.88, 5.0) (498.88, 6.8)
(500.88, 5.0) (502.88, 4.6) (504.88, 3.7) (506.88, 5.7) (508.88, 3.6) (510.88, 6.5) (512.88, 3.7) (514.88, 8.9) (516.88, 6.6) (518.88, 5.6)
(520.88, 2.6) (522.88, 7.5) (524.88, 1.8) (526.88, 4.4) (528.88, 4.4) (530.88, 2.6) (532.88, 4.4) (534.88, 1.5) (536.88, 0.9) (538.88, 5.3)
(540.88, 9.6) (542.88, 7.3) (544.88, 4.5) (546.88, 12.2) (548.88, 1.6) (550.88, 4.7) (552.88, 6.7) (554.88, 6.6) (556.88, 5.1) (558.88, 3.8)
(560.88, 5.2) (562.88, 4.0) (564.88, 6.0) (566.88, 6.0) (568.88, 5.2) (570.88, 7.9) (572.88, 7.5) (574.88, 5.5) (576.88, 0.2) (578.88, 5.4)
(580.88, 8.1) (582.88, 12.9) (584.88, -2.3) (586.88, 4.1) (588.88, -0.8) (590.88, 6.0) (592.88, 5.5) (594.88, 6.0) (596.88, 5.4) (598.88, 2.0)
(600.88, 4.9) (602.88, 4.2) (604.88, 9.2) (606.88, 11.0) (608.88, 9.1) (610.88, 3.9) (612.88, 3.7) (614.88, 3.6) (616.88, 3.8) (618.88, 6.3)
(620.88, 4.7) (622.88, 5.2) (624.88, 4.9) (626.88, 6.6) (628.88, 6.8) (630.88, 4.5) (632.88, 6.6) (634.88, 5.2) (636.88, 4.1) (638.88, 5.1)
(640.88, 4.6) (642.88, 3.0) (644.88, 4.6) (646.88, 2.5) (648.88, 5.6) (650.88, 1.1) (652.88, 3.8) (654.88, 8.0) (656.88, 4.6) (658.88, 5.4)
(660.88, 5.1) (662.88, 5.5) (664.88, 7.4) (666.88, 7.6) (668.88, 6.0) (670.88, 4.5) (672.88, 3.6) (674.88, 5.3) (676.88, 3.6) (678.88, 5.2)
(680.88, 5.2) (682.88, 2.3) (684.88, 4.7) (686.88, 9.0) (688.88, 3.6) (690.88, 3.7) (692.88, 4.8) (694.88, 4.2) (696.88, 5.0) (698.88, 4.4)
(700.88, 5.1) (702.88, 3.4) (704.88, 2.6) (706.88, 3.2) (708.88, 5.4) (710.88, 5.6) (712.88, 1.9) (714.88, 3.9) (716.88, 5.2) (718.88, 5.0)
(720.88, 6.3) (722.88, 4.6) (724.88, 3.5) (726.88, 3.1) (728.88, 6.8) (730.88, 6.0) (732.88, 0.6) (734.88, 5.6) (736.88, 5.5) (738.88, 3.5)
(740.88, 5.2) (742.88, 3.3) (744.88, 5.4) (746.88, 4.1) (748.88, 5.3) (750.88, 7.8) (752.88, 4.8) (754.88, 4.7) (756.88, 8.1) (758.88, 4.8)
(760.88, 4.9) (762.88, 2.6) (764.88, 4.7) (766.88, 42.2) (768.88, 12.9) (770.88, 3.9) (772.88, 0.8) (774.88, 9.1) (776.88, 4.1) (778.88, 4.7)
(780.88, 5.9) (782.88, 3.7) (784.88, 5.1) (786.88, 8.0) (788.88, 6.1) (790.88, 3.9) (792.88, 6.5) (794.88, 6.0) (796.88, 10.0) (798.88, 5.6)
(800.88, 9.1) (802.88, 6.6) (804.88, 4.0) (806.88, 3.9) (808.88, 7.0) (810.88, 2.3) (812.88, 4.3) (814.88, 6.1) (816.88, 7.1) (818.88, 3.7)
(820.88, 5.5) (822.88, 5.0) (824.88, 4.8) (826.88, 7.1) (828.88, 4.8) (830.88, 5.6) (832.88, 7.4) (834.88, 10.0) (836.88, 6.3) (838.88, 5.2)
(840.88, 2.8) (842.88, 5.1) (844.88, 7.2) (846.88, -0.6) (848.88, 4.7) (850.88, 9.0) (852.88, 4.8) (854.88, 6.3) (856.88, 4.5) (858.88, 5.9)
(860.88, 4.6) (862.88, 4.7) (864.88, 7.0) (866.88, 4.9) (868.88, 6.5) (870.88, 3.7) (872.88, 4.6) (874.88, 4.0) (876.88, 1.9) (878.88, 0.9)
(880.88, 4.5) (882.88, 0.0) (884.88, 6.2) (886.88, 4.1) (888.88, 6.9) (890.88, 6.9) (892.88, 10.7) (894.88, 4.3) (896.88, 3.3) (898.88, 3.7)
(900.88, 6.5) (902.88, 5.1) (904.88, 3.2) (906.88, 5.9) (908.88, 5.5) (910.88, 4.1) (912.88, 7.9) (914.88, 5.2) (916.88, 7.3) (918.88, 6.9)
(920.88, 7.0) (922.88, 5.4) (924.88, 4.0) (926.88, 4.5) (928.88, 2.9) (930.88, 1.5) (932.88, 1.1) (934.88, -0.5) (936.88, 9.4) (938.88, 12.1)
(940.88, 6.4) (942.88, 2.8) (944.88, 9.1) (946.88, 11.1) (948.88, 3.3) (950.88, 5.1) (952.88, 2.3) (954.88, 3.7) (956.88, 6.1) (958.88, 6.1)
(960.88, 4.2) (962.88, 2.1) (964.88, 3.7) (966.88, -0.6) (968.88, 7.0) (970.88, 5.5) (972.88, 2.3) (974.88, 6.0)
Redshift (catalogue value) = 1.058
